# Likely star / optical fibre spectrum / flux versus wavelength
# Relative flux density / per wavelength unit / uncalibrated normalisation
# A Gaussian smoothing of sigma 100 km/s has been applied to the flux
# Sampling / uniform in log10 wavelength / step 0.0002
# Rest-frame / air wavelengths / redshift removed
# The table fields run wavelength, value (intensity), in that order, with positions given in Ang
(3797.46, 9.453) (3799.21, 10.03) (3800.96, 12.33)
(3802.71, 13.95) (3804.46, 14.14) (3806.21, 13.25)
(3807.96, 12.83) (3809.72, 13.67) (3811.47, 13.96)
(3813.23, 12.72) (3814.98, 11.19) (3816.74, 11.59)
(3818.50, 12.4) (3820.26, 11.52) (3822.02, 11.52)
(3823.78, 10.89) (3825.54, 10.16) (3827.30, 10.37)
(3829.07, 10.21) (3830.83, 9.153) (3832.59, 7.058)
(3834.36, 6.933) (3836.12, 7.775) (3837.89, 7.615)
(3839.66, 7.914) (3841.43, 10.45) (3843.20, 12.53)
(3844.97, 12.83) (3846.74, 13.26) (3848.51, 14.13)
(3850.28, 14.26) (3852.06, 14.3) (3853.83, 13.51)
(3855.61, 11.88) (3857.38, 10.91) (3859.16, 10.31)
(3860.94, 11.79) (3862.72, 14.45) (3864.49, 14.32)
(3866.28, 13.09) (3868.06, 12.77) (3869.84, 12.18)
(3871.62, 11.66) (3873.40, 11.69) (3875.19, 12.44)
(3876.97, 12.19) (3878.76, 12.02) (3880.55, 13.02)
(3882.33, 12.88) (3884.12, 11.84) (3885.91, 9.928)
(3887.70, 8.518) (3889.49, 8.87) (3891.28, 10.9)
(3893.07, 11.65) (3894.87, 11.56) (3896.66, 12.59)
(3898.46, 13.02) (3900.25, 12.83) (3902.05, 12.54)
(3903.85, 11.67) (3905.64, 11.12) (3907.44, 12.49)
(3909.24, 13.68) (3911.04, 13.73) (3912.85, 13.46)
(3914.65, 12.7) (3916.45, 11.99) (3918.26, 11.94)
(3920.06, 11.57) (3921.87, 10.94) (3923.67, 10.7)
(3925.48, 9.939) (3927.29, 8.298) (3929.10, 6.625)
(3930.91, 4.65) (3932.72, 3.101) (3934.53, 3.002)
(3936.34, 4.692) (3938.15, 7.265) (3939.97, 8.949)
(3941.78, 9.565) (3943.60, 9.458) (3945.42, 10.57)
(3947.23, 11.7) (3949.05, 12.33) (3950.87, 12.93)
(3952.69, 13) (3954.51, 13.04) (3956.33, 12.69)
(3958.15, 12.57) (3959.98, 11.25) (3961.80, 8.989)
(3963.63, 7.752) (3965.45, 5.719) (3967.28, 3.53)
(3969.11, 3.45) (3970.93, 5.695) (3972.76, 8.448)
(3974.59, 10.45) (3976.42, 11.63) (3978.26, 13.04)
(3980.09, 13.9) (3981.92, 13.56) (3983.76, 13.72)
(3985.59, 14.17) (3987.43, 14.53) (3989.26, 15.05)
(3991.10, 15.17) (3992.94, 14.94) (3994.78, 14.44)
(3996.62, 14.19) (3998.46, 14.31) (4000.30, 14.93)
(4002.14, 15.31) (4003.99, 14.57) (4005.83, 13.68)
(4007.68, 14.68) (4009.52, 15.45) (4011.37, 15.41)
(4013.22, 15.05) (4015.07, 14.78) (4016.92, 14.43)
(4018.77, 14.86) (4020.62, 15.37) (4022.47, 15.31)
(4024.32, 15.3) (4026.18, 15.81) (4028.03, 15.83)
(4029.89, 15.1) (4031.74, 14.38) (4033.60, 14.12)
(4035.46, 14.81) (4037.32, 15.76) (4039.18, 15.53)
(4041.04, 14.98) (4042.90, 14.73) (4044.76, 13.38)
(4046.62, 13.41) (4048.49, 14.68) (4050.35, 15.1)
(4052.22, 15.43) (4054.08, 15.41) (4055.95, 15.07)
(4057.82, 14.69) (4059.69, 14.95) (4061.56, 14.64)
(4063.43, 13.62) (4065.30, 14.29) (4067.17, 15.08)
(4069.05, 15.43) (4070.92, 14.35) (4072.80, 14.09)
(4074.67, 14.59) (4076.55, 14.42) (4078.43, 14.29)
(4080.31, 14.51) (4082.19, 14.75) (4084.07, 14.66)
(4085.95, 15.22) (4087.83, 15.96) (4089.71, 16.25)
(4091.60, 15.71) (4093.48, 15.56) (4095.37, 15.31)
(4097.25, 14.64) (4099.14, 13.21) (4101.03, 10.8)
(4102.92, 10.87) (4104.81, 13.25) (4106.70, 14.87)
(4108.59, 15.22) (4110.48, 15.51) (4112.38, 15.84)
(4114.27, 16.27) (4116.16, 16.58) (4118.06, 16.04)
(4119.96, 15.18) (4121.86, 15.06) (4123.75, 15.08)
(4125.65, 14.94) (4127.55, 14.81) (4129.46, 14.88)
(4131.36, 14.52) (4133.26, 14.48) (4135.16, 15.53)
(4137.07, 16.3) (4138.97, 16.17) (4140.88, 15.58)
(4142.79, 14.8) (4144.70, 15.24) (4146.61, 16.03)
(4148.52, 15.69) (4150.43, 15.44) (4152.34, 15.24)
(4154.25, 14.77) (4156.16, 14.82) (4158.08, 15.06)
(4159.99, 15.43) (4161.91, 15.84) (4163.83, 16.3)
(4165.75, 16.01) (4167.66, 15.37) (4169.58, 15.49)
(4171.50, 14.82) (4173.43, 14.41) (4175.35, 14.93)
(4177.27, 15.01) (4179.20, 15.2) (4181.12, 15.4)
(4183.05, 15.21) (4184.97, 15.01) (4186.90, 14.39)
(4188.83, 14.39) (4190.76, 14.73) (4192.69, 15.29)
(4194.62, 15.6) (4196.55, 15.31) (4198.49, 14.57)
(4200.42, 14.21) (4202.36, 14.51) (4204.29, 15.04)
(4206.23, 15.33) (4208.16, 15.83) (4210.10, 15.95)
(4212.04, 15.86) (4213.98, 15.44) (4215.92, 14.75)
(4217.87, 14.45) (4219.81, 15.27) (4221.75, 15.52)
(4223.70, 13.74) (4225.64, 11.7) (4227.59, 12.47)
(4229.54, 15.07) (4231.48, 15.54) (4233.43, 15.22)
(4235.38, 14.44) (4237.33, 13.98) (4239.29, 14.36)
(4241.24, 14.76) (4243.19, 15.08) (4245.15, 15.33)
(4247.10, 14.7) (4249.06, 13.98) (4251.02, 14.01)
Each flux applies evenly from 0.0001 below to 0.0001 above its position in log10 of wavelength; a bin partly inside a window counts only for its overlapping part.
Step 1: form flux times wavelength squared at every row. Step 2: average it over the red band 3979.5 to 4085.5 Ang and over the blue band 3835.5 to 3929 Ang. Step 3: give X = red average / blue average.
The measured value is 1.35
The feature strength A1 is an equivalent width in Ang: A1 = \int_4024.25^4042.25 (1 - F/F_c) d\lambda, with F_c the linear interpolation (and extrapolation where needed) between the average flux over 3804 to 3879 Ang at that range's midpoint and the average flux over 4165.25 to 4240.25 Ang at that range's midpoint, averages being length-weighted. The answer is -2.4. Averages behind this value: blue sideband 11.7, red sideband 14.9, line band 15.1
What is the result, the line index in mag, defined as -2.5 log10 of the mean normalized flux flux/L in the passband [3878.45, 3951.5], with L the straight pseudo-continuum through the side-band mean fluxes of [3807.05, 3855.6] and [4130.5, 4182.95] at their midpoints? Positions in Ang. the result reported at 0.17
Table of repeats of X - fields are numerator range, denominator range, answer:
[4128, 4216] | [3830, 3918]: 1.50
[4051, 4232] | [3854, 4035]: 1.38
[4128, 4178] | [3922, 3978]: 1.92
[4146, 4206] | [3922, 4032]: 1.42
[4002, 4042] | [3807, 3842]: 1.58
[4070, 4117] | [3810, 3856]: 1.50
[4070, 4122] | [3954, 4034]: 1.19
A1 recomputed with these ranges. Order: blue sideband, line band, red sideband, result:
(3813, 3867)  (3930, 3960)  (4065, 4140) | 7.9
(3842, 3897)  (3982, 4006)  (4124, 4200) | -1.9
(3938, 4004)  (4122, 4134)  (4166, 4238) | -0.9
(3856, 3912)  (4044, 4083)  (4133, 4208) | -1.6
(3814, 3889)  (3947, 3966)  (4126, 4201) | 2.3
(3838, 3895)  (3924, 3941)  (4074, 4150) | 8.4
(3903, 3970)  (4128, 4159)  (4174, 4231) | -3.5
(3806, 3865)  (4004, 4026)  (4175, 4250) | -3.2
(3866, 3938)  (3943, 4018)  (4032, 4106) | 1.7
